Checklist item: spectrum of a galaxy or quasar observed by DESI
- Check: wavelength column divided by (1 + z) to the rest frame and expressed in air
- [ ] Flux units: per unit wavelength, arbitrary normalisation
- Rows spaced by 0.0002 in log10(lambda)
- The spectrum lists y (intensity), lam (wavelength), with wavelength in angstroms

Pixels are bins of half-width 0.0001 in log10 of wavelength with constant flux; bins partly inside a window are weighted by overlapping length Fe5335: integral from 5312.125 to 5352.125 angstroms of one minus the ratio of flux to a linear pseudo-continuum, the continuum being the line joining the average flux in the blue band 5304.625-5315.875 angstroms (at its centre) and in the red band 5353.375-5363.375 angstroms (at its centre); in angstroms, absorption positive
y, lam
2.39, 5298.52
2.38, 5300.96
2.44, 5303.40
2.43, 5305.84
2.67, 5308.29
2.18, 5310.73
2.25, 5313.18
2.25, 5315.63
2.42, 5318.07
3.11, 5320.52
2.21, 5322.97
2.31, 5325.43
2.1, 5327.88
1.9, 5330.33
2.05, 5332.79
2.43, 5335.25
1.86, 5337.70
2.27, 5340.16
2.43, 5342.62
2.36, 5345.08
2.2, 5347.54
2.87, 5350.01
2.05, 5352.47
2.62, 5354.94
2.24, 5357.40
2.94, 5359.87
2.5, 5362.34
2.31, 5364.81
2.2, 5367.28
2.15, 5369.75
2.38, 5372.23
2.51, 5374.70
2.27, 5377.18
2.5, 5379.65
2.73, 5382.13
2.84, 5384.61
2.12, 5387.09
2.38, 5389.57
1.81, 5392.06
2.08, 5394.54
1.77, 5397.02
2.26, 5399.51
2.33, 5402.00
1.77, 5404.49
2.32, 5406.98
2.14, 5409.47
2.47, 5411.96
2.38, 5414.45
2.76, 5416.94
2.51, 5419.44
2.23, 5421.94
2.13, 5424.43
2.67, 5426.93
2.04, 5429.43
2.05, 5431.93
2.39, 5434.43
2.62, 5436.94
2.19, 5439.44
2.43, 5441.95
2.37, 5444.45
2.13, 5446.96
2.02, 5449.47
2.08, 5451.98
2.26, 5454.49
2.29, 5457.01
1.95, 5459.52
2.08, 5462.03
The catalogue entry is 2.3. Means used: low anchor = 2.36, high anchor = 2.56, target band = 2.31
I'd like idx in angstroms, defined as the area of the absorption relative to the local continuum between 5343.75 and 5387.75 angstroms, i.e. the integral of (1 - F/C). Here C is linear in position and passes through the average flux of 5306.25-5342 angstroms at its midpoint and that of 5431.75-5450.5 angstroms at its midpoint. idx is -2.8 angstroms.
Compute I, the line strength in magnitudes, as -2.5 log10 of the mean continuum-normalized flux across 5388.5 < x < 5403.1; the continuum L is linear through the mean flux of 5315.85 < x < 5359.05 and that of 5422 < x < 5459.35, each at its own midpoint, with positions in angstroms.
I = 0.09 mag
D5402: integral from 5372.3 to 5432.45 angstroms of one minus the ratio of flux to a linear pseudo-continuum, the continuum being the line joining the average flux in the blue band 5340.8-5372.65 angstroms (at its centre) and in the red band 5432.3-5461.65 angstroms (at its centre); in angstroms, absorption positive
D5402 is 0.5 angstroms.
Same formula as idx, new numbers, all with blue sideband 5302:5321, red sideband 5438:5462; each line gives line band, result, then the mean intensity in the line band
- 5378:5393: -0.6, 2.4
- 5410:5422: -1.2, 2.47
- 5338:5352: 0.1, 2.37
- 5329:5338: 1.2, 2.08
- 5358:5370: -0.4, 2.43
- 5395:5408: 1.1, 2.08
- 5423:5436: -0.2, 2.26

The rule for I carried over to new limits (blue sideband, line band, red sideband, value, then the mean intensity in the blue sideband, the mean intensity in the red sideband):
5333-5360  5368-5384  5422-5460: -0.05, 2.35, 2.25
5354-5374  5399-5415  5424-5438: 0.06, 2.42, 2.32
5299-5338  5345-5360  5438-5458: -0.07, 2.32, 2.22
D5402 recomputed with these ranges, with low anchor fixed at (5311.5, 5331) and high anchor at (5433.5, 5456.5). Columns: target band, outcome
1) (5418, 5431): -0.2 angstroms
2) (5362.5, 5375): 0.0 angstroms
